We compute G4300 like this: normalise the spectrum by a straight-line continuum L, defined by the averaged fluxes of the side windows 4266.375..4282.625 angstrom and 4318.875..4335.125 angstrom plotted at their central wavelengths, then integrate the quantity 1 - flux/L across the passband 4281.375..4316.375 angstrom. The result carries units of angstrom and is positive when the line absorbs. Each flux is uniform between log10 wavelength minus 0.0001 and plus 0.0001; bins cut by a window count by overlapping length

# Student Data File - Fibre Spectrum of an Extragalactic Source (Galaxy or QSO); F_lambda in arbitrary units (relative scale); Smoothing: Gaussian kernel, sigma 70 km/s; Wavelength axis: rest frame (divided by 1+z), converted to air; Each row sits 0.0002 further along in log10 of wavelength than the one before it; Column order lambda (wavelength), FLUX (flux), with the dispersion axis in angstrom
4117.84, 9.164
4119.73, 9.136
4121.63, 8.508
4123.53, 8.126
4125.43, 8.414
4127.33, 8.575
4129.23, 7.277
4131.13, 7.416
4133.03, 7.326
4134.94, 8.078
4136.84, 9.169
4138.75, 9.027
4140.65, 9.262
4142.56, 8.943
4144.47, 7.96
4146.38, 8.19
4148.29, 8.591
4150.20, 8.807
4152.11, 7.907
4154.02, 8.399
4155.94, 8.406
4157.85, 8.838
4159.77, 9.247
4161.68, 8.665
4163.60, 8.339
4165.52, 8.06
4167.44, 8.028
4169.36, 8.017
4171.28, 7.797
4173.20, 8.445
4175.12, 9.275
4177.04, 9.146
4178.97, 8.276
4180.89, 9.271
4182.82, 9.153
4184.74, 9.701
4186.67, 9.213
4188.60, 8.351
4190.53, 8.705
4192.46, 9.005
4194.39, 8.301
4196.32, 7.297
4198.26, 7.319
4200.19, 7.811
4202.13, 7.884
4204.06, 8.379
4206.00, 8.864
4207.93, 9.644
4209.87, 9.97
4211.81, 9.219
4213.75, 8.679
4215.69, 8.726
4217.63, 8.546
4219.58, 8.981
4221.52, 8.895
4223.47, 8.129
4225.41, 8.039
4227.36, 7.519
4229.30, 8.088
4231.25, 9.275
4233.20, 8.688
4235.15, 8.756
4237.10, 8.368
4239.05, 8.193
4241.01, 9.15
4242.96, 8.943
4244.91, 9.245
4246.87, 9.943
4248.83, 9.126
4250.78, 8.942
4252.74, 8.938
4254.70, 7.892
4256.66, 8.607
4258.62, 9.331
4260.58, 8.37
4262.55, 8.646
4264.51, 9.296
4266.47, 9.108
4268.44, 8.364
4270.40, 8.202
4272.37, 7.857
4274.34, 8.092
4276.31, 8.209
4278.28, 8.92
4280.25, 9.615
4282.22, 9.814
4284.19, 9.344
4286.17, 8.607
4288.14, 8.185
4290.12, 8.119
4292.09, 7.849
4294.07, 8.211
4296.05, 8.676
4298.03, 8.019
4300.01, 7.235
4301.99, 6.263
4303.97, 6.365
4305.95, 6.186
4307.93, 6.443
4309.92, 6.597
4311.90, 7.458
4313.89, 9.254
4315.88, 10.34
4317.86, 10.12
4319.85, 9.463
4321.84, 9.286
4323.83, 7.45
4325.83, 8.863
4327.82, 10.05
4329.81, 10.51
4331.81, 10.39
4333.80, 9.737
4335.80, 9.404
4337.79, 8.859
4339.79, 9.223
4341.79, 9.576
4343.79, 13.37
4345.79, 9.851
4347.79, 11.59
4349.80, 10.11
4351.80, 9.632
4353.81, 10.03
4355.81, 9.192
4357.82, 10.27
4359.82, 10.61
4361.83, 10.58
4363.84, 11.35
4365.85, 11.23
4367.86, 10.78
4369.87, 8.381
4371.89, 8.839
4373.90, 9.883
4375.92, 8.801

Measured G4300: 4.3 angstrom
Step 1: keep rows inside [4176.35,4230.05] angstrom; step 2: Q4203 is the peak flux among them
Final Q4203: 9.97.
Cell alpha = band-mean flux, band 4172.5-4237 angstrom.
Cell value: 8.65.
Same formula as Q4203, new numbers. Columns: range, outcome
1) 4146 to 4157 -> 8.807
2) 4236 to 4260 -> 9.943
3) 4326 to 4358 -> 13.37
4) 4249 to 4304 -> 9.814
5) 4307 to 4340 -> 10.51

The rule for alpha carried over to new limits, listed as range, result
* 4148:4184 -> 8.57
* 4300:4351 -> 9.04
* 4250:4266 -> 8.76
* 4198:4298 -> 8.66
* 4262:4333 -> 8.49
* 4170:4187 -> 8.9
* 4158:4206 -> 8.5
